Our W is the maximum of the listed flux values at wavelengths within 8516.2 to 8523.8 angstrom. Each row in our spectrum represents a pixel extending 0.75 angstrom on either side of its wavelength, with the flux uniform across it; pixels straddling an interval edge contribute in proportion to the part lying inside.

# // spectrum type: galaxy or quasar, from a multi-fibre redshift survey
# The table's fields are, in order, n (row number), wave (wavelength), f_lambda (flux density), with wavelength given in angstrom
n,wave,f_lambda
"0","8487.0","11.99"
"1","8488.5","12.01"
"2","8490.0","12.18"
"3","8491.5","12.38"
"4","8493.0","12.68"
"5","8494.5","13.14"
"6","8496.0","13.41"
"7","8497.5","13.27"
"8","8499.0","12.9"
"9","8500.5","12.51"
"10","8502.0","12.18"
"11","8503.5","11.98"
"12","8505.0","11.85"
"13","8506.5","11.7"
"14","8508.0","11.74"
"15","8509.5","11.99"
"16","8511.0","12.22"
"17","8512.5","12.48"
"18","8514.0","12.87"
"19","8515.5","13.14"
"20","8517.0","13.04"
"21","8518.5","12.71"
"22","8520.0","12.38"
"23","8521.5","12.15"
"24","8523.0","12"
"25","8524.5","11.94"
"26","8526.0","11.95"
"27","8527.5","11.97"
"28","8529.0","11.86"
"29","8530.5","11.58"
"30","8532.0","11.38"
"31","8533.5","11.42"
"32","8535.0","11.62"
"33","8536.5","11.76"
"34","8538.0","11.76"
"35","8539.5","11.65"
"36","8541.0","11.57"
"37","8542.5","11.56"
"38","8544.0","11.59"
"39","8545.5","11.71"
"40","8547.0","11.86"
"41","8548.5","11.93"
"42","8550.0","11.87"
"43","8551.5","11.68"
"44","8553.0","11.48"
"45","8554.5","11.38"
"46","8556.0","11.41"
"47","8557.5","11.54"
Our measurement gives 13.04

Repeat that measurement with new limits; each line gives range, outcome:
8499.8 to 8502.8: 12.51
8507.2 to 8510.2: 11.99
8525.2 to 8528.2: 11.97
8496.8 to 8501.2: 13.27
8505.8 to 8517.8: 13.14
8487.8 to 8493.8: 12.68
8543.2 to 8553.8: 11.93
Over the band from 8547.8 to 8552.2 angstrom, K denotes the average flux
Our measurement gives 11.8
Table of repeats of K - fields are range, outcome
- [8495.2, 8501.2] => 13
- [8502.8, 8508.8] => 11.8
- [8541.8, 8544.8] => 11.6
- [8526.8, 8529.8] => 11.9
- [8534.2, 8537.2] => 11.7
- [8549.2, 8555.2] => 11.6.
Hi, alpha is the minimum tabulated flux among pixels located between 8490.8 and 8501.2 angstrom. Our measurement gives 12.38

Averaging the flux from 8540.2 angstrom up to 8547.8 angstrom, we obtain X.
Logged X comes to 11.7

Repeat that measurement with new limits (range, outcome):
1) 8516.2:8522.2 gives 12.6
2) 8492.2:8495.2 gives 12.9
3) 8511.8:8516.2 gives 12.8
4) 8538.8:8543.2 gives 11.6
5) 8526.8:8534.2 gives 11.6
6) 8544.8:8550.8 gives 11.8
